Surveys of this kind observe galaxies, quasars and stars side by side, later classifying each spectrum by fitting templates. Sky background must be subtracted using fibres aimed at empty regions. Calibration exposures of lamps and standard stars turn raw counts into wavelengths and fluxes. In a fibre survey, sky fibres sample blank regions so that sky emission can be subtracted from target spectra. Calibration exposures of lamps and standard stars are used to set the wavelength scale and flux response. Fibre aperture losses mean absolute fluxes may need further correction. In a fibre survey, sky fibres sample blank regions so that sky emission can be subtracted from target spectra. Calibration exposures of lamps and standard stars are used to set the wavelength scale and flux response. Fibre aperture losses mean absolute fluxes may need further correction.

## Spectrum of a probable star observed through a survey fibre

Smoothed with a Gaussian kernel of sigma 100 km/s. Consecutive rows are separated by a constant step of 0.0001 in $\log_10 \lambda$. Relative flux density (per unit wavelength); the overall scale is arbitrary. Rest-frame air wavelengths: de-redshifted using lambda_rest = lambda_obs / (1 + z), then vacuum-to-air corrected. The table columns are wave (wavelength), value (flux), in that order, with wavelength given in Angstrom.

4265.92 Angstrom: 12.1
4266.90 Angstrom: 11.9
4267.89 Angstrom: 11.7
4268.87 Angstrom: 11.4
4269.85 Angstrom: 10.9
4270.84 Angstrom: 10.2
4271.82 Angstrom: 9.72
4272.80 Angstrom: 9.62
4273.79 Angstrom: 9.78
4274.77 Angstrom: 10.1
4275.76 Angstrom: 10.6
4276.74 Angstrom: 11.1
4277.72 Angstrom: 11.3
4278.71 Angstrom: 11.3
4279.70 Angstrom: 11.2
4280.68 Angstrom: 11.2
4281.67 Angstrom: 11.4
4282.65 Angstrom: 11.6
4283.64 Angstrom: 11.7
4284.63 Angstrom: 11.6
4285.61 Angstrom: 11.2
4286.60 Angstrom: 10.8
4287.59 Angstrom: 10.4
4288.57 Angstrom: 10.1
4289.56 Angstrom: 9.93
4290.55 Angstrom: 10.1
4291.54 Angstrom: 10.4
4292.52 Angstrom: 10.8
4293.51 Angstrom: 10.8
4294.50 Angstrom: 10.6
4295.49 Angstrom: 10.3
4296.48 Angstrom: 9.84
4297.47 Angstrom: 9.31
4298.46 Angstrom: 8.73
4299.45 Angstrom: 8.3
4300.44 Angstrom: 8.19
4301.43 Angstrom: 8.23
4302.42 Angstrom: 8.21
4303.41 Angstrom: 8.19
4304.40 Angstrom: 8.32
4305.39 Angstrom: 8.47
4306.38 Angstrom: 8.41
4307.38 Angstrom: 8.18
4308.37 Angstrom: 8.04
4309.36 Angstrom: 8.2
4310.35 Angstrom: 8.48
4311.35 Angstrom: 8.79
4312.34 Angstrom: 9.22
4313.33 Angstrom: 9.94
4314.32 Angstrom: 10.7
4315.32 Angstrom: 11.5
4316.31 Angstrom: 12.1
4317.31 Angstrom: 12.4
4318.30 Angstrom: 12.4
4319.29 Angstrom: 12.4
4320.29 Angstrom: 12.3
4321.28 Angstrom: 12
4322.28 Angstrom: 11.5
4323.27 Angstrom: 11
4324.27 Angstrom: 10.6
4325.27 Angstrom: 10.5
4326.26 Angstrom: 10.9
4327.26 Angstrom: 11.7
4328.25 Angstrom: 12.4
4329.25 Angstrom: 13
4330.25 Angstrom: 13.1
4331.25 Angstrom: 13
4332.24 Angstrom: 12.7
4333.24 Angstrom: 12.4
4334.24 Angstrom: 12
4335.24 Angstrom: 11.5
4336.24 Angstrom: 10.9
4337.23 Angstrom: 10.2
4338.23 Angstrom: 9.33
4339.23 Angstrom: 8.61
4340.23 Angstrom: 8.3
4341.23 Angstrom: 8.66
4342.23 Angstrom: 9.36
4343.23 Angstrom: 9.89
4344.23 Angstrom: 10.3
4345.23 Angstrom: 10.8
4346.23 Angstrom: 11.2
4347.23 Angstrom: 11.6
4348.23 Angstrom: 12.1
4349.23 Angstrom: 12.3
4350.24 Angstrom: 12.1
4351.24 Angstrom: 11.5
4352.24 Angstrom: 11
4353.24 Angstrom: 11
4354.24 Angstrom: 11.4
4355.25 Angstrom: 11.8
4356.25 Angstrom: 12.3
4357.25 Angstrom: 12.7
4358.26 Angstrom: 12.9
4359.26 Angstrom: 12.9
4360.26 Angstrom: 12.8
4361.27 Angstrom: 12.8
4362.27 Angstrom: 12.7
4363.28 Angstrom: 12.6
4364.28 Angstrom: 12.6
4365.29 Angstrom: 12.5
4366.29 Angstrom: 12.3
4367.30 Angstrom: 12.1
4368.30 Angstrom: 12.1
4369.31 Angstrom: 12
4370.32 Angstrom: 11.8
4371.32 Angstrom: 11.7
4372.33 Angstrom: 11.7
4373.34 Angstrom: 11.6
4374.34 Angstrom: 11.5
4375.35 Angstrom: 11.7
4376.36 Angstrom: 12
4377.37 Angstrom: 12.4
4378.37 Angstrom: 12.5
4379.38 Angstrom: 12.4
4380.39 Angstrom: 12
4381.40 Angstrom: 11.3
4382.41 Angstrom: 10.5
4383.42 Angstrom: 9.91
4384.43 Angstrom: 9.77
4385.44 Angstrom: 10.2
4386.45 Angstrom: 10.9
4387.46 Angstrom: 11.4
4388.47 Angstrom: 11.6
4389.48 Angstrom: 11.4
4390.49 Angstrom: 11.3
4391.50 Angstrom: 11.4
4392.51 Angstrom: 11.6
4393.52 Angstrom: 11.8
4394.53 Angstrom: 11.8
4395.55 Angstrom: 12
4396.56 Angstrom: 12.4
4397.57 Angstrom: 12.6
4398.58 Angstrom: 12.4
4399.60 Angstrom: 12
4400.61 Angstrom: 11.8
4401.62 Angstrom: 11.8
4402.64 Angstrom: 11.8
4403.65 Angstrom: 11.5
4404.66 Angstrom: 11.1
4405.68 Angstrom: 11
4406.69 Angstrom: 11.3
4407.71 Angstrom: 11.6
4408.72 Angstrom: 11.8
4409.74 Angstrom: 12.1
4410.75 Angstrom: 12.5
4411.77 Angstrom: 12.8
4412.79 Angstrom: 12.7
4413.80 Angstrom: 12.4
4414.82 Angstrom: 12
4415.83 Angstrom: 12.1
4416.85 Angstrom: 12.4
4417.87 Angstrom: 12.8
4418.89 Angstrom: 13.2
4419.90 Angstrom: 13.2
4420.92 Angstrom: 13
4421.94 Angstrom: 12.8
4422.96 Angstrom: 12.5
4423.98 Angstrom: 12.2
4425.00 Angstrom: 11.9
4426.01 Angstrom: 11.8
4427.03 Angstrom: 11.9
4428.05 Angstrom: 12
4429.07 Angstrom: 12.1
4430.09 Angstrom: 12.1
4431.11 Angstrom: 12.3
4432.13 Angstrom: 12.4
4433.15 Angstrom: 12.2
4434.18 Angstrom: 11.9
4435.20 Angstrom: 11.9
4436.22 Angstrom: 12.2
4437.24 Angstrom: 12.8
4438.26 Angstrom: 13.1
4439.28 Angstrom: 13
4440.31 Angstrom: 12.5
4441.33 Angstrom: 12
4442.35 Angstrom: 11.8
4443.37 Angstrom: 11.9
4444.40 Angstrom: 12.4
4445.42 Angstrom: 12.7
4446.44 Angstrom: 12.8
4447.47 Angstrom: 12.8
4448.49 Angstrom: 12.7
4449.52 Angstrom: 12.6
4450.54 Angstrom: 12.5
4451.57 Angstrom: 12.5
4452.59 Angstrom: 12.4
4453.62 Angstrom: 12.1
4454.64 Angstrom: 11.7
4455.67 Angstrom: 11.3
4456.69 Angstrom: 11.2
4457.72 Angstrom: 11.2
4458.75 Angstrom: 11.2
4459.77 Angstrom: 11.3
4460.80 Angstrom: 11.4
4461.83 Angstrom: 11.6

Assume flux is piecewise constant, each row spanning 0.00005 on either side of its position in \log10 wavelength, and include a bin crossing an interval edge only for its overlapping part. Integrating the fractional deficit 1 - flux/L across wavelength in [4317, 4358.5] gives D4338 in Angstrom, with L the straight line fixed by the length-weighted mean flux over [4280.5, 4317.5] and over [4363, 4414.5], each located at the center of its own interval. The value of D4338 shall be -2.79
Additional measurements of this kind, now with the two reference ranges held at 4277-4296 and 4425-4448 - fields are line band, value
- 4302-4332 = 1.7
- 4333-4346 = 1.4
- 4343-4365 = -0.7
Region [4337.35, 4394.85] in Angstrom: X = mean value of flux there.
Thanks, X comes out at 11.4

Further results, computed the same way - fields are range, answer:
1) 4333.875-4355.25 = 10.7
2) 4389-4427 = 12.1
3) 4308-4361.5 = 11.2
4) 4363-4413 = 11.7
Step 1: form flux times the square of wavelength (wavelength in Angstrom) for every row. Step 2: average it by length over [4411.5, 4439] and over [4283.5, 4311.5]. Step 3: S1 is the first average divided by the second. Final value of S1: 1.39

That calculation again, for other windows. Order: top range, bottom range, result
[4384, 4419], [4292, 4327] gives 1.24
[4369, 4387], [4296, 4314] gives 1.37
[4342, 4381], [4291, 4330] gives 1.20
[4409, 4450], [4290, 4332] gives 1.27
